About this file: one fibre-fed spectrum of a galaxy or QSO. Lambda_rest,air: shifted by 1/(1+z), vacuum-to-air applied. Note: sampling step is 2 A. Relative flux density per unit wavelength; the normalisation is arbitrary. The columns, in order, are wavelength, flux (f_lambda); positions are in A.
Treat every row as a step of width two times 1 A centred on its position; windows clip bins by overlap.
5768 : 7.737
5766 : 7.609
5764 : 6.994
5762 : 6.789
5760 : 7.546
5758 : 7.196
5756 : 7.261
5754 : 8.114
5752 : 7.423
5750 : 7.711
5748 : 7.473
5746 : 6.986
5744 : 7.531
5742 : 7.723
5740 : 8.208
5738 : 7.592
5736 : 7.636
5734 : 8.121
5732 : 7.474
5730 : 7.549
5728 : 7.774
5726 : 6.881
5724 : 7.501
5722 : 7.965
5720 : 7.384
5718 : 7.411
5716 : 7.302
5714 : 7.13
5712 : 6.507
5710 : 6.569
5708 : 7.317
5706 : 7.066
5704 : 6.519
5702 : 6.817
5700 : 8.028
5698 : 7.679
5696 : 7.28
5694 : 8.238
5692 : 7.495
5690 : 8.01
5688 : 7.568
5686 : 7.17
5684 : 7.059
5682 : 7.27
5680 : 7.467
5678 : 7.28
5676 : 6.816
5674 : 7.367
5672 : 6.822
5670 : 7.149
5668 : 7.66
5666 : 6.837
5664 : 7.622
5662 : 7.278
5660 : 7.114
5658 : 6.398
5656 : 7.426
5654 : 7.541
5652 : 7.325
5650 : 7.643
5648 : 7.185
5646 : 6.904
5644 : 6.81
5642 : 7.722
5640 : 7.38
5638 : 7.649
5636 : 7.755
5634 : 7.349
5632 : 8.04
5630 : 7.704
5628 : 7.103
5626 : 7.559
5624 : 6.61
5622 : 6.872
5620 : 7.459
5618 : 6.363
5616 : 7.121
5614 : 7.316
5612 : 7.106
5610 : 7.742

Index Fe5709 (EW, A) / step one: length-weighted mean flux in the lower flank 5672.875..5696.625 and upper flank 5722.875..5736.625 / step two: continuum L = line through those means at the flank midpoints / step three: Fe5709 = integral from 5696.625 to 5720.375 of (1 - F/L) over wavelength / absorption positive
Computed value 1.1 A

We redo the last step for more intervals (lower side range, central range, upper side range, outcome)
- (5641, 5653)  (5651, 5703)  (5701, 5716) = -1.93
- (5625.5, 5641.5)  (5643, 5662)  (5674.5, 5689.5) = 0.75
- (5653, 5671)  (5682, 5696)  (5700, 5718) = -0.90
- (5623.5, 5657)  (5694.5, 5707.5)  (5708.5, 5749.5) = 0.27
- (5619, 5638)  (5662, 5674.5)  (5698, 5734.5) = 0.19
